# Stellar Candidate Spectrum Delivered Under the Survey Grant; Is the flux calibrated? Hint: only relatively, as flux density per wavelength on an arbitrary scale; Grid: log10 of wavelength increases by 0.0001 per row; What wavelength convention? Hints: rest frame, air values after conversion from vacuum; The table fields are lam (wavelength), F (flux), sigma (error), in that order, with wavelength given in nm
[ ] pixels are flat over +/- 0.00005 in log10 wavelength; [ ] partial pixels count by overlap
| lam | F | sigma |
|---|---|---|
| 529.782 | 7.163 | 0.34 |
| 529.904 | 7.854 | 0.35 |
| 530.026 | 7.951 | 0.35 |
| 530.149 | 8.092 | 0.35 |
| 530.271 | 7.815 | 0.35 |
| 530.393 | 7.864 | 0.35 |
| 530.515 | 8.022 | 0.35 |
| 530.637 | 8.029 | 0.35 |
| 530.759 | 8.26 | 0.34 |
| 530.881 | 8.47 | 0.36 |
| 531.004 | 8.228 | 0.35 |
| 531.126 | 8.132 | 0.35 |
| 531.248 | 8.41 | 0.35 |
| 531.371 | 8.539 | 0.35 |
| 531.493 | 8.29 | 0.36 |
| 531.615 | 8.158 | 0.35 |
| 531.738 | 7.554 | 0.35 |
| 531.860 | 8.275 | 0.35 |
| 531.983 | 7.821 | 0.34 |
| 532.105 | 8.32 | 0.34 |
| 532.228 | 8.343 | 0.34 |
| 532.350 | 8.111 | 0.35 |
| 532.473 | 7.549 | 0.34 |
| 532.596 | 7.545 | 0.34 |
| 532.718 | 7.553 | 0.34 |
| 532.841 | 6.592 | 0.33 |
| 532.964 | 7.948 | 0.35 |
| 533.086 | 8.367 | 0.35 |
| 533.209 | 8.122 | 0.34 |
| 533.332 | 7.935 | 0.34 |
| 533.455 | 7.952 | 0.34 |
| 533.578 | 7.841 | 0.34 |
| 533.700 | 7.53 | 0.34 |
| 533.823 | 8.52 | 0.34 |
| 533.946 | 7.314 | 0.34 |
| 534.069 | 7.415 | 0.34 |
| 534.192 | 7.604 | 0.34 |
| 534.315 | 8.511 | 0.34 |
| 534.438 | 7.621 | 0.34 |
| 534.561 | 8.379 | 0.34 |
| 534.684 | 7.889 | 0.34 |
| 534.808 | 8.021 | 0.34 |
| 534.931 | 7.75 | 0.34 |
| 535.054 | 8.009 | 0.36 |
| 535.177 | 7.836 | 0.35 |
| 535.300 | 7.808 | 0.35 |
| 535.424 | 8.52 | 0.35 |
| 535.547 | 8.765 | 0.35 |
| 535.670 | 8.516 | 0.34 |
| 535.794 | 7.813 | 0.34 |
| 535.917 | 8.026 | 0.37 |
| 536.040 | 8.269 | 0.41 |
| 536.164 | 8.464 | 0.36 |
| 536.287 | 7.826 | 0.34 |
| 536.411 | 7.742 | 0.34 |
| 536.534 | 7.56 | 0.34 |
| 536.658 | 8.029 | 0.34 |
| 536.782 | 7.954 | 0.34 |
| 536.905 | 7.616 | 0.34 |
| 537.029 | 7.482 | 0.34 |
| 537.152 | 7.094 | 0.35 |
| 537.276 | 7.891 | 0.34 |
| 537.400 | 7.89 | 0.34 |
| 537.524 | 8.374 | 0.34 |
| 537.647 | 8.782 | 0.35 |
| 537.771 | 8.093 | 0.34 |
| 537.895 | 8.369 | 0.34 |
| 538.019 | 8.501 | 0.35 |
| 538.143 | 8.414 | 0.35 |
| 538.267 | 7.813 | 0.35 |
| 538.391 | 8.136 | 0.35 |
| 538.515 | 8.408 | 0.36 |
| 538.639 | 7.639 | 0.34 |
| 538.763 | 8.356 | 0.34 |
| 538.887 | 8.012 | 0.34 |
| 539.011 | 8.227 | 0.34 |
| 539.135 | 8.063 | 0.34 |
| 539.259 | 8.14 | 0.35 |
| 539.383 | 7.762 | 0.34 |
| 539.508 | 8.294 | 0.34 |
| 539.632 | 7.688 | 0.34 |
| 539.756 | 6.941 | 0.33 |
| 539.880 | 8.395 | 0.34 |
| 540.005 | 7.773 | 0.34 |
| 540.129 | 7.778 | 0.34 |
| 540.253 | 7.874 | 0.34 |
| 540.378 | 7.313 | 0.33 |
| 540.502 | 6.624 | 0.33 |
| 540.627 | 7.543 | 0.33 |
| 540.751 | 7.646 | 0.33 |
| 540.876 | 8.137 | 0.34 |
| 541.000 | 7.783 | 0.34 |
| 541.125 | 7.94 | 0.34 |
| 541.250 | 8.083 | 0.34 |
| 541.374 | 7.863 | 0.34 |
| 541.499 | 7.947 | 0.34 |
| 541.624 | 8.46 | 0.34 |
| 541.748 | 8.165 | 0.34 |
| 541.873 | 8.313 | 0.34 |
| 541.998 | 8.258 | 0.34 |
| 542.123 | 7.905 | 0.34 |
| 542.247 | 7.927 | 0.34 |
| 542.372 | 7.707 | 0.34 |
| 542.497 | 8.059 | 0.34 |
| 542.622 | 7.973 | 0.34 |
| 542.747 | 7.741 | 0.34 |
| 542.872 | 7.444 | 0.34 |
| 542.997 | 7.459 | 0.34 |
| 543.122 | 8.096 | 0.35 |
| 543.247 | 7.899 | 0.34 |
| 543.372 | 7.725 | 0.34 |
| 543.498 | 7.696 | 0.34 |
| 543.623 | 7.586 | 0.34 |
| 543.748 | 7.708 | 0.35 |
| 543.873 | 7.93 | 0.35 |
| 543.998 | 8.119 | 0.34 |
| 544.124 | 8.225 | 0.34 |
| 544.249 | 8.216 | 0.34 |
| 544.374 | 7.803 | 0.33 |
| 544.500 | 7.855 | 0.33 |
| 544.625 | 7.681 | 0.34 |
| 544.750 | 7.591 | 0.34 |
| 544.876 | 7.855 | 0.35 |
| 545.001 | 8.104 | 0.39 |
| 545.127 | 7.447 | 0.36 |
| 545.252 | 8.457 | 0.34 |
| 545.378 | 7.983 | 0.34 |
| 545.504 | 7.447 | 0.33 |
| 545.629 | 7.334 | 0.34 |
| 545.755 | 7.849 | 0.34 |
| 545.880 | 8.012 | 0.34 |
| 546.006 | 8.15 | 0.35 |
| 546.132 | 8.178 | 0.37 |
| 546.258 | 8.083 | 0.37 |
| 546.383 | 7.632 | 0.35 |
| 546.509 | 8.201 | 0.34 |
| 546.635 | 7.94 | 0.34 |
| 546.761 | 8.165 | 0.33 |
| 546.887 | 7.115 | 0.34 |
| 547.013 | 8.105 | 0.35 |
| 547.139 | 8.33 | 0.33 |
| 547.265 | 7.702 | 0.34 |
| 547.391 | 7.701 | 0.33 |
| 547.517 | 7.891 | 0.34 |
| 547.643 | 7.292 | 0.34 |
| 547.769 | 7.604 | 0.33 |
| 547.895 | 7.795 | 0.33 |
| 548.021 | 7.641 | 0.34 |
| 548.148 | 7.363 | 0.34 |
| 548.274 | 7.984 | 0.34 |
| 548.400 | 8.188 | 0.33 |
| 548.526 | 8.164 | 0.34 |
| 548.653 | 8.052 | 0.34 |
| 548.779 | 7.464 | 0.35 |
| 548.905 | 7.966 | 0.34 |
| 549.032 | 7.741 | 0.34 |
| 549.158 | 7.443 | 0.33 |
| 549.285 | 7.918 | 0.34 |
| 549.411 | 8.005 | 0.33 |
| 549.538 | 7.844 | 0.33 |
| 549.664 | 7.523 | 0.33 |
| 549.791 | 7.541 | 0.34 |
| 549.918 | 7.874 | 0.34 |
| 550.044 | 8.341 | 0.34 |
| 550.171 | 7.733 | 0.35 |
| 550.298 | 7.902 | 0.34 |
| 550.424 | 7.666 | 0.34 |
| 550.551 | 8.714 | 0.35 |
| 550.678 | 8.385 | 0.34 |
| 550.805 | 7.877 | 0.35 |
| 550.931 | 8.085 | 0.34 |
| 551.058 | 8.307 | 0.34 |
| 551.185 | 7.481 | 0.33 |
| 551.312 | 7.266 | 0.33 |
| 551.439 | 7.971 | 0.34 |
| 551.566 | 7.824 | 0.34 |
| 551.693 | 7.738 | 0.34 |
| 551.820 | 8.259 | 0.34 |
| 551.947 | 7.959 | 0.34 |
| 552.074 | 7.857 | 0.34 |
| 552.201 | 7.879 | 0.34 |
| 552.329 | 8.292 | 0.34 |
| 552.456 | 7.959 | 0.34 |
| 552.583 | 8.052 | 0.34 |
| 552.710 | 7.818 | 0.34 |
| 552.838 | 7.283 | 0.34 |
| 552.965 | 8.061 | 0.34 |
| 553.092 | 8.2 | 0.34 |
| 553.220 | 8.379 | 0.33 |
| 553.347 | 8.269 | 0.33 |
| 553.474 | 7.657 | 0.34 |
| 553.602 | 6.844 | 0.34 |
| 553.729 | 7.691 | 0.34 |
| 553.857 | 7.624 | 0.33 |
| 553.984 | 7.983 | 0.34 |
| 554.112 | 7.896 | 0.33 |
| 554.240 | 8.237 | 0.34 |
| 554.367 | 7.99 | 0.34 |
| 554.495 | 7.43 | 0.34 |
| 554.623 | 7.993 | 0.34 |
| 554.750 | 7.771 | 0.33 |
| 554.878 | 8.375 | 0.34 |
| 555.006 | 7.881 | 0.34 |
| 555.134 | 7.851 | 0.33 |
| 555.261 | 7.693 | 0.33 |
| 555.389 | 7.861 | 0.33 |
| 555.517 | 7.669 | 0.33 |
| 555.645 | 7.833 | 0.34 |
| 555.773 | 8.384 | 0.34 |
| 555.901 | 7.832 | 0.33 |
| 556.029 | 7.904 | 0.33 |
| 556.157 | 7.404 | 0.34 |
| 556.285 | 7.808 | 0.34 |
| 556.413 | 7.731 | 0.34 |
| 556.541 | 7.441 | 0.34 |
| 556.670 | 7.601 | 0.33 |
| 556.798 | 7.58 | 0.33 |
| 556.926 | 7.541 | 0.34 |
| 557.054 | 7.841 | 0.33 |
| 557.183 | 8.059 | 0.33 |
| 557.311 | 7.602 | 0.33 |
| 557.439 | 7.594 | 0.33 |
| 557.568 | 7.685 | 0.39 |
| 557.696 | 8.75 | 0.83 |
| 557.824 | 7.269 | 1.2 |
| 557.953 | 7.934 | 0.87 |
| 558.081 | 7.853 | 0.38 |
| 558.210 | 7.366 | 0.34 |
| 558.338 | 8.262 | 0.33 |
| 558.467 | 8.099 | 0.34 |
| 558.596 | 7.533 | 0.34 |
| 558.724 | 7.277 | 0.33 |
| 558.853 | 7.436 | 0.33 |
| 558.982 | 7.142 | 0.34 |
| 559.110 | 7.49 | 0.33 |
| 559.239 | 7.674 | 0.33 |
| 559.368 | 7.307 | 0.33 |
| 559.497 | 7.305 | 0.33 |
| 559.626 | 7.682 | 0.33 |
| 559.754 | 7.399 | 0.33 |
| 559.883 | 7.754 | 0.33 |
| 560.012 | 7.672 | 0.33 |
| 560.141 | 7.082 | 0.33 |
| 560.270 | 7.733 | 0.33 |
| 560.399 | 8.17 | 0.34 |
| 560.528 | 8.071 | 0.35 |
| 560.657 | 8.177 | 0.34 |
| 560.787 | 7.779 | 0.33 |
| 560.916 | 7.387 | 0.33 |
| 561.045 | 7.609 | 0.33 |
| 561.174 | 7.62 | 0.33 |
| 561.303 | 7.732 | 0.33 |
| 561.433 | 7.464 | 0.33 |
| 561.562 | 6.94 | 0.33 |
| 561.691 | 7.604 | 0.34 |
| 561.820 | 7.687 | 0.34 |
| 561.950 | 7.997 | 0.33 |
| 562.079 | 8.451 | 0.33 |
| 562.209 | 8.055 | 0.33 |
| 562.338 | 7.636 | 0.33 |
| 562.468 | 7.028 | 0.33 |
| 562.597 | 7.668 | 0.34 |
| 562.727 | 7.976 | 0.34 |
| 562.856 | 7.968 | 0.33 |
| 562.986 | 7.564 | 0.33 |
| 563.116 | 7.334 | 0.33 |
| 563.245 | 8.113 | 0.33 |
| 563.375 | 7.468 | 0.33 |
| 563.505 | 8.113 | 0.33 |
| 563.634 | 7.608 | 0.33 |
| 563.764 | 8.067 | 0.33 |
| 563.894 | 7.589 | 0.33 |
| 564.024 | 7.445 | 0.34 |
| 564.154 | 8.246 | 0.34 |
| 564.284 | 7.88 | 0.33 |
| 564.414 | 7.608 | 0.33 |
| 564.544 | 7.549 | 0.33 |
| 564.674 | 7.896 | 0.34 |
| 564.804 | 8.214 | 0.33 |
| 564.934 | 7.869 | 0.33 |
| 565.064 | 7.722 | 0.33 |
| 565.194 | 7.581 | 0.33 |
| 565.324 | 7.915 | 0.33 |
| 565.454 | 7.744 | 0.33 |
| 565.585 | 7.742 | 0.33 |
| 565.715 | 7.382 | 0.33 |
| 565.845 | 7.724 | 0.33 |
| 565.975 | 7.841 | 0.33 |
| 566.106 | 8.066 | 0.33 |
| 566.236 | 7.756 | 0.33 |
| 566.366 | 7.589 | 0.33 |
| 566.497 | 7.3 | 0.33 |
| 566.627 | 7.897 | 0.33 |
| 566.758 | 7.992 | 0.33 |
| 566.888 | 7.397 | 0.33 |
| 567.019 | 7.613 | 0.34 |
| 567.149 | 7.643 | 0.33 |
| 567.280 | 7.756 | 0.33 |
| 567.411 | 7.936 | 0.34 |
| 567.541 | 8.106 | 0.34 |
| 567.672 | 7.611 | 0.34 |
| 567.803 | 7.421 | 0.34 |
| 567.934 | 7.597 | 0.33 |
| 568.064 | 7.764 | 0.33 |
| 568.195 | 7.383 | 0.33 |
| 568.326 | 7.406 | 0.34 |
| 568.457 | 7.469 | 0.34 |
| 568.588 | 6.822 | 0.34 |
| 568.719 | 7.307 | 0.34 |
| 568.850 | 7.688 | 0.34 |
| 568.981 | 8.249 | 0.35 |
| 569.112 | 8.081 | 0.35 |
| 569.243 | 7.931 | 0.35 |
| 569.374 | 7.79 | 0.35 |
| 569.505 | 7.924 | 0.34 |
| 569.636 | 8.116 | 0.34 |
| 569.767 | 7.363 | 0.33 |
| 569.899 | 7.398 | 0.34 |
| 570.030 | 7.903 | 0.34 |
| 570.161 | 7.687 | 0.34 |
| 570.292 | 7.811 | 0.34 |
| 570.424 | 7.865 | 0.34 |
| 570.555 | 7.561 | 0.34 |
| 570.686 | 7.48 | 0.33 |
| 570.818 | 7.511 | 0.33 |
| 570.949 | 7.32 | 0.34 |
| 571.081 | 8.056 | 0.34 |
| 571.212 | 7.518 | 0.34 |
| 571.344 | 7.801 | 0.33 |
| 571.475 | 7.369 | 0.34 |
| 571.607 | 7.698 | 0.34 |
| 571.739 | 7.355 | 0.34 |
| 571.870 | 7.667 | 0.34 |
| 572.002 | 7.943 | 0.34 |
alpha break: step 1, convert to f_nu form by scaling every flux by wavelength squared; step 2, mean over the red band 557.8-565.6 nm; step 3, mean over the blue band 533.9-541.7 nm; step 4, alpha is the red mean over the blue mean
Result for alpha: 1.06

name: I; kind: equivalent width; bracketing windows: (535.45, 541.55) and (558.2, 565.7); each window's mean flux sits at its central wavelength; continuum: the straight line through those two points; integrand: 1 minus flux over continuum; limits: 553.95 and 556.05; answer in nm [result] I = -0.038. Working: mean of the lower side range 7.96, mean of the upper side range 7.7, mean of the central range 7.91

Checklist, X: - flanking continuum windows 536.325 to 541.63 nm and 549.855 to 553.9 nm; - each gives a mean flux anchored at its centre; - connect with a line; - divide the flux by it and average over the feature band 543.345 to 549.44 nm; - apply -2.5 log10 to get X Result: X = 0.009 mag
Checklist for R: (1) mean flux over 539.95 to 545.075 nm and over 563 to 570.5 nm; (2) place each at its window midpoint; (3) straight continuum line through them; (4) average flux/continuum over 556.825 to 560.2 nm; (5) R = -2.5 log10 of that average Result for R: 0.02 mag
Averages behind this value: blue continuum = 7.85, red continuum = 7.72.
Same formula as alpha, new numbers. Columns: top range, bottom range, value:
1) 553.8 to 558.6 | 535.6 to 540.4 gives 1.05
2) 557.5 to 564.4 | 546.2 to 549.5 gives 1.03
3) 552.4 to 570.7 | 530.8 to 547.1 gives 1.06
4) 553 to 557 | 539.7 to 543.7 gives 1.05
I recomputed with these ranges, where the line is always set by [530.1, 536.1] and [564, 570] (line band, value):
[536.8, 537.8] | 0.009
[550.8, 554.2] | -0.015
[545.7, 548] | 0.005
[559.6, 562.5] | 0.028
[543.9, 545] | -0.003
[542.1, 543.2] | 0.016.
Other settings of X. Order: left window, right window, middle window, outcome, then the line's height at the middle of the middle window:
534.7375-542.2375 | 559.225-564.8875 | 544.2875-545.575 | 0.01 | 7.91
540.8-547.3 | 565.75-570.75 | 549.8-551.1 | -0.03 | 7.85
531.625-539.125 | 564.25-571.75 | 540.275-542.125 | 0.01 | 7.93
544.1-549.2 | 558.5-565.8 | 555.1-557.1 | 0.00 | 7.75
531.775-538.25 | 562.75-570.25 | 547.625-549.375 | 0.01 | 7.86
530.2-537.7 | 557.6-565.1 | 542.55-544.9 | 0.01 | 7.89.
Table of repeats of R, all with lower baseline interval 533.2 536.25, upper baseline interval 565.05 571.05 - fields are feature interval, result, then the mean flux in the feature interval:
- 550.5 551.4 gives -0.021 mag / 8.01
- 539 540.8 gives 0.033 mag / 7.73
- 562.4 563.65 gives 0.006 mag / 7.69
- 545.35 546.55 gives 0.003 mag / 7.88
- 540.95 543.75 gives 0.005 mag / 7.9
